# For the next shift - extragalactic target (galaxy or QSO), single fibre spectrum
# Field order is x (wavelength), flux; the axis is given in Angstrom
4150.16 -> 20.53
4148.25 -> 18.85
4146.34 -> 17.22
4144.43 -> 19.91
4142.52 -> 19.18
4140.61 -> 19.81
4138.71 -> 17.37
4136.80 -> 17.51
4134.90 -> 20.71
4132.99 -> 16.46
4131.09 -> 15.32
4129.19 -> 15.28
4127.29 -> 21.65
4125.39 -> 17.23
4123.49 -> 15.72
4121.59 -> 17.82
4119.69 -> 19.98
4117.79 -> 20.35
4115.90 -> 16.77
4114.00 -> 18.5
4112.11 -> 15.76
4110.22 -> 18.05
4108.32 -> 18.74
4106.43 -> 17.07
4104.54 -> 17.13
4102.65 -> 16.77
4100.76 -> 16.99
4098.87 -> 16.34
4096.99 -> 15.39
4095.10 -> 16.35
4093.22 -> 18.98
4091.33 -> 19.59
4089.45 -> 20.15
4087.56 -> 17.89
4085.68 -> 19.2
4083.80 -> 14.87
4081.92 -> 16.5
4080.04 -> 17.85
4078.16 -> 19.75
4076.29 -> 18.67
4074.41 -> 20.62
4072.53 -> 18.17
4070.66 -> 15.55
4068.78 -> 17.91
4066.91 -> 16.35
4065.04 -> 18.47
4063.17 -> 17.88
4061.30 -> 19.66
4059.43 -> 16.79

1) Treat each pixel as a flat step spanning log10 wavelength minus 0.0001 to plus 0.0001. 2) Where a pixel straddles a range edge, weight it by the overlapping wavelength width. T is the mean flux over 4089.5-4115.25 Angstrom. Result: 17.4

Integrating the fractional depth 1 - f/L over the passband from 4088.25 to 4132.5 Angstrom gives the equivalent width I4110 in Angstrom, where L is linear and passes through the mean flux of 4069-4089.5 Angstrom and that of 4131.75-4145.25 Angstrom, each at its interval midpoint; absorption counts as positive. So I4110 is 1.7 Angstrom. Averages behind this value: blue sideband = 18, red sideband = 18.6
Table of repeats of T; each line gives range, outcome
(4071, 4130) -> 17.9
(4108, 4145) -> 18.1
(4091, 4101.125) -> 17.2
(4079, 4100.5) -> 17.5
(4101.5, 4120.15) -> 17.8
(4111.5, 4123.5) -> 18.1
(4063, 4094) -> 18.1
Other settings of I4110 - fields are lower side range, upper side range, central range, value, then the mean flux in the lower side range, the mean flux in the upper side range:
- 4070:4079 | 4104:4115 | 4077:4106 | 0.9 Angstrom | 18.6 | 17.5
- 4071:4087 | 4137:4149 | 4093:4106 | 1.1 Angstrom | 18.1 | 18.6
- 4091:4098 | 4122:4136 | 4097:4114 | 0.3 Angstrom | 17.4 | 17.5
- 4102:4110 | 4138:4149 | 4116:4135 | 0.3 Angstrom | 17.5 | 18.8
